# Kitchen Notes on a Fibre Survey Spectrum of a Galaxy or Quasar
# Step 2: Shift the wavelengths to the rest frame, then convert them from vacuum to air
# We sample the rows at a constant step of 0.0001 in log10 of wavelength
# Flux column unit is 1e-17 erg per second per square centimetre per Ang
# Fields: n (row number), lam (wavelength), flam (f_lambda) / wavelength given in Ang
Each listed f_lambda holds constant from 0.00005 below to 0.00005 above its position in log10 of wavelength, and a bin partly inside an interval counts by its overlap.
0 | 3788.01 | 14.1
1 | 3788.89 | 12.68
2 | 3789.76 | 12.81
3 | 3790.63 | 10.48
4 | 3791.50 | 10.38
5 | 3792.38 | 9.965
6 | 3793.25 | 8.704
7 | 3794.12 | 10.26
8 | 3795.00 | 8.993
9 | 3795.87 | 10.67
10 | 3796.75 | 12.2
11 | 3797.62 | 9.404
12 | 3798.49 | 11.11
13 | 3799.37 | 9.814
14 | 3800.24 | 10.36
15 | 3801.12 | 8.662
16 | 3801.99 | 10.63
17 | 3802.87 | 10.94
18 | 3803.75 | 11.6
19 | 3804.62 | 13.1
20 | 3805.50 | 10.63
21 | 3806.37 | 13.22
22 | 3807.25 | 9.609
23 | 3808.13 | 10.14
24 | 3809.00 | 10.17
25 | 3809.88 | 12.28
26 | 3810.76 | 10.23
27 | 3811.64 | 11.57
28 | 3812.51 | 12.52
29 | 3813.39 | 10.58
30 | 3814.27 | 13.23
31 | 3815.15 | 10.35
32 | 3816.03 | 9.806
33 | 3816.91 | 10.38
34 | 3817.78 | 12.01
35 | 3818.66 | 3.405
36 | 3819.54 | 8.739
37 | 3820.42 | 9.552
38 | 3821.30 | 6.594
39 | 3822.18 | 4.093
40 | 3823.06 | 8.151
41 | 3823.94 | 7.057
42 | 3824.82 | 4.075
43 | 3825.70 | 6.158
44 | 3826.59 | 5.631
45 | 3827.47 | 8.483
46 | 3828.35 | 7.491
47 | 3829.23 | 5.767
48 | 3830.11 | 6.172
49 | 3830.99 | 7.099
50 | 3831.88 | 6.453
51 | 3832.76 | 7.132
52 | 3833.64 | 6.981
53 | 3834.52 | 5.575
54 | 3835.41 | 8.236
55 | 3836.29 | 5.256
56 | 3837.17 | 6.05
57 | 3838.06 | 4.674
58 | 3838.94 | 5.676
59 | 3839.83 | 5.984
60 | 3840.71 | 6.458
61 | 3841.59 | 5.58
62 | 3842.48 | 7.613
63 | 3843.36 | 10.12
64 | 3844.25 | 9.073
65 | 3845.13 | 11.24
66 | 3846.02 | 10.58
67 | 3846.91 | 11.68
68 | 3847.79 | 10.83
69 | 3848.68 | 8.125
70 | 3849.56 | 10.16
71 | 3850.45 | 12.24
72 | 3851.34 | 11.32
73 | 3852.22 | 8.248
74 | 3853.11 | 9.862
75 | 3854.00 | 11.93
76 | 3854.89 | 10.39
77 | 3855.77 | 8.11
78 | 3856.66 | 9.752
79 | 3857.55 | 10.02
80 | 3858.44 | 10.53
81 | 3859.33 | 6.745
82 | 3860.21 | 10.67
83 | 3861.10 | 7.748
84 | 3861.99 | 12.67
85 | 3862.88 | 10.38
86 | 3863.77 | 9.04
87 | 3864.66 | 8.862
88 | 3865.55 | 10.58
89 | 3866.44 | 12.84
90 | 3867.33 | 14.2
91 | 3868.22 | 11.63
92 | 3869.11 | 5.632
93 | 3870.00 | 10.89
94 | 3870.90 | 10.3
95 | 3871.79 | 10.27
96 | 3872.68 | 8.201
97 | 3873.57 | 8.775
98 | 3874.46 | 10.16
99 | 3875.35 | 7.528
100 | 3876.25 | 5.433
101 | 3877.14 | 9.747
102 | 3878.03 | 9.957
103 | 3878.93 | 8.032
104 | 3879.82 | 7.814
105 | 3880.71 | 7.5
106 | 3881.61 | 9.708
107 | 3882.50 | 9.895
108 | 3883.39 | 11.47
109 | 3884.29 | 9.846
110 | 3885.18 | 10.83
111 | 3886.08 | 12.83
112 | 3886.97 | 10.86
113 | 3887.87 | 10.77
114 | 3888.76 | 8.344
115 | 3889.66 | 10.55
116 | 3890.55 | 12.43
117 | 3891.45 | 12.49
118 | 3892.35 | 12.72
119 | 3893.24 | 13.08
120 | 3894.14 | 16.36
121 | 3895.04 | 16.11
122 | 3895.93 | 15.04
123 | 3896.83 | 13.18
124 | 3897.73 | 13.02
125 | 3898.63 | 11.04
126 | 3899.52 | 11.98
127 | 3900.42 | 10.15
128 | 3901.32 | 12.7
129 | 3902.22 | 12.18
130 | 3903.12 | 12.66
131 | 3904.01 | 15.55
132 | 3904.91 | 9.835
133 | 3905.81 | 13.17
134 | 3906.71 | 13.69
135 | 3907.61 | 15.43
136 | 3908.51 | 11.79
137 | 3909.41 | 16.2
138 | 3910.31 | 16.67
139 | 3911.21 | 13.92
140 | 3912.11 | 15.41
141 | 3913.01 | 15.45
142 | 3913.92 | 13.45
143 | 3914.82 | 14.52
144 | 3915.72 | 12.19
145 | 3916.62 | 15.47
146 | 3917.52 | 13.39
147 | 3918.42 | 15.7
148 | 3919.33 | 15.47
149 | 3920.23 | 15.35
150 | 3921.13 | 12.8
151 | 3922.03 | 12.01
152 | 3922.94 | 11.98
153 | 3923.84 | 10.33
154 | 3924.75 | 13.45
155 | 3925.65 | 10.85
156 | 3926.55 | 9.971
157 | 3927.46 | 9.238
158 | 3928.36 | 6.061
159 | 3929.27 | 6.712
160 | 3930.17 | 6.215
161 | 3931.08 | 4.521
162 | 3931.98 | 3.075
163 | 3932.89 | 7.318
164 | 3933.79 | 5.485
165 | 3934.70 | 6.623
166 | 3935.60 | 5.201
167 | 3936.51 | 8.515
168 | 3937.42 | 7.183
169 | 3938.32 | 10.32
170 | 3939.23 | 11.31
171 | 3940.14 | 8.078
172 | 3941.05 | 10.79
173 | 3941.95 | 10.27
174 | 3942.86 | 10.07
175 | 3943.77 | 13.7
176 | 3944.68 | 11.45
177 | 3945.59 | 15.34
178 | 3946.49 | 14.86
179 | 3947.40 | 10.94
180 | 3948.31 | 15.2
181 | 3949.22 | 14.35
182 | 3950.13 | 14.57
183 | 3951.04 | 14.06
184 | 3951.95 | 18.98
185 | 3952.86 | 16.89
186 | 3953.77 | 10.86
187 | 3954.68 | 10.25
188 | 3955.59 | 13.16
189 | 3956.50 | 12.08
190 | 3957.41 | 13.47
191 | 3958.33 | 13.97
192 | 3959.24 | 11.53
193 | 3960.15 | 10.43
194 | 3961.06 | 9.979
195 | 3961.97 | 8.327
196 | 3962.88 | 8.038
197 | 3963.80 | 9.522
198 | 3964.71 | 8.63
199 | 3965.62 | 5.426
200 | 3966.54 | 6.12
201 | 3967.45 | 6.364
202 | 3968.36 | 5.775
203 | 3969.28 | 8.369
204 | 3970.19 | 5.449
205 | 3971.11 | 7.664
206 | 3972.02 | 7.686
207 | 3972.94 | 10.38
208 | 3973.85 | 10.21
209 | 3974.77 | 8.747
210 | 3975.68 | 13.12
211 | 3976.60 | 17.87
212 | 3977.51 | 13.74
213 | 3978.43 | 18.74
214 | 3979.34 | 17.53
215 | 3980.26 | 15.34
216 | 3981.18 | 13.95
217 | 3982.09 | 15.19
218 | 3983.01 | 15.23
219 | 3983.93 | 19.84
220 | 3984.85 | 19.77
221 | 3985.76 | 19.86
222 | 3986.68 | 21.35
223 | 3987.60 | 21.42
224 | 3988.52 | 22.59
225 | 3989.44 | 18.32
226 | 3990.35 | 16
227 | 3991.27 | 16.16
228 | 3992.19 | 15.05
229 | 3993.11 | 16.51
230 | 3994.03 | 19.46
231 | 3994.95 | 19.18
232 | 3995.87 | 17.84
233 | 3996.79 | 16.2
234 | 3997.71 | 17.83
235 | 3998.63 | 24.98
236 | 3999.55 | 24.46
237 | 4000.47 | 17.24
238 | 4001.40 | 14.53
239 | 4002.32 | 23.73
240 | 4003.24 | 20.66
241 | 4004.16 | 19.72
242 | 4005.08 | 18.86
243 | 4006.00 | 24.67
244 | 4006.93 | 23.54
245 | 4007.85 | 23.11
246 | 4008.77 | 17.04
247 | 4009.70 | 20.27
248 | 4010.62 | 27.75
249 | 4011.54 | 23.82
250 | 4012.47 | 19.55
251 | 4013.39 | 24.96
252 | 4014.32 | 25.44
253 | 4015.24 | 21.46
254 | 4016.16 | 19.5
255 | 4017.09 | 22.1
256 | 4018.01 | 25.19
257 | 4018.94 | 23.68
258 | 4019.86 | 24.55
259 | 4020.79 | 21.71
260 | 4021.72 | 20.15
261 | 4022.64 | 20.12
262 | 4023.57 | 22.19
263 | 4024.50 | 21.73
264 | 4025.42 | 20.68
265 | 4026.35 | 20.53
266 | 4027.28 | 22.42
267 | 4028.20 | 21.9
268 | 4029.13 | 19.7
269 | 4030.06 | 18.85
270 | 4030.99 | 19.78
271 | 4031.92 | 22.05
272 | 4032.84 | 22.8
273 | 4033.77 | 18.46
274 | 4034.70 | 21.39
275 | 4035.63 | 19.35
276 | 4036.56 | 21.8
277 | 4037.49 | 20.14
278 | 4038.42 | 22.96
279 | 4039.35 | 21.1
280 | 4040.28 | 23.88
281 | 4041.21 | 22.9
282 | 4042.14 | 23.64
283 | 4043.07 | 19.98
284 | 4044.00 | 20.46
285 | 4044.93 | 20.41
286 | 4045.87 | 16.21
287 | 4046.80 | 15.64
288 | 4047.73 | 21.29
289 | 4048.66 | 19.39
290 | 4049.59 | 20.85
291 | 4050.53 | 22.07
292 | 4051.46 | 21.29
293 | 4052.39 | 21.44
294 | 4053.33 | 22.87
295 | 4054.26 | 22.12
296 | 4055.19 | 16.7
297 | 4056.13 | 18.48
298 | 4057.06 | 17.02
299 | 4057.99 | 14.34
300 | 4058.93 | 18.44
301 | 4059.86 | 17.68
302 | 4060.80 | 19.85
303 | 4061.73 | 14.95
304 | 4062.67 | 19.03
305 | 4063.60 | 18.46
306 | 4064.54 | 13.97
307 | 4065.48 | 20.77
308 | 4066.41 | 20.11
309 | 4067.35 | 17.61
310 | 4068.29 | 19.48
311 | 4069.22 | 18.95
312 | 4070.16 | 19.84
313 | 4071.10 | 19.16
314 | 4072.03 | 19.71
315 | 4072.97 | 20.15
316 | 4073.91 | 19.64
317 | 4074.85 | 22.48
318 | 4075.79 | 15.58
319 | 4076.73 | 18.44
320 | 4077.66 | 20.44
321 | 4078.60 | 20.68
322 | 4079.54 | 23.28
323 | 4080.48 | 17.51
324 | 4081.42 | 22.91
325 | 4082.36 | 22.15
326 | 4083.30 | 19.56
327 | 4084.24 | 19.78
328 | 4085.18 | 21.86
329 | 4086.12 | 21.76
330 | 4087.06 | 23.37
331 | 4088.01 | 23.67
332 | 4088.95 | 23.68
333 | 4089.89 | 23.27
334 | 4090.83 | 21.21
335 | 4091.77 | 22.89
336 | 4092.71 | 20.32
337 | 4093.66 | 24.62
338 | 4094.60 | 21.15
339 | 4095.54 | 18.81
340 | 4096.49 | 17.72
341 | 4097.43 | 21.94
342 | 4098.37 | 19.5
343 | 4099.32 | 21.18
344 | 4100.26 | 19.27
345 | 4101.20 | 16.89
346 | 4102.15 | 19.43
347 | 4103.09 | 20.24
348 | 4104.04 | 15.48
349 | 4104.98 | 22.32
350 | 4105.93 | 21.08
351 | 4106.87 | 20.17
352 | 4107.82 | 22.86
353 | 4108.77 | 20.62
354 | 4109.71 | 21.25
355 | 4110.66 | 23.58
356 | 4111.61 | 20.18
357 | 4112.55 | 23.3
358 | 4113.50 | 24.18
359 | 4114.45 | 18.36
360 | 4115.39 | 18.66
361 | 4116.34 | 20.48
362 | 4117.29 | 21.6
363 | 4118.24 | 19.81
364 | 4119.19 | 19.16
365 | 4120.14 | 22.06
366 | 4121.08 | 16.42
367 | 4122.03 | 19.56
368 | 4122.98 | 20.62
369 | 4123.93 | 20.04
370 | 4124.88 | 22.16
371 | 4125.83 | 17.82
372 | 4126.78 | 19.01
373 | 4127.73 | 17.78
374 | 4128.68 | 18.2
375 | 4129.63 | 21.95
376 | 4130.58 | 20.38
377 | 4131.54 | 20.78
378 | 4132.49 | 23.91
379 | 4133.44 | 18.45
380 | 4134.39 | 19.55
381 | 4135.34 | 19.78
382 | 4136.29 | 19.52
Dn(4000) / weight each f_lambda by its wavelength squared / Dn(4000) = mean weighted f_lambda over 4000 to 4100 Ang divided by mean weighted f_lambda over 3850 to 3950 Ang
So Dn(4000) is 2.0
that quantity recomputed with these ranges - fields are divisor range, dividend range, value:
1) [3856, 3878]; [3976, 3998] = 1.94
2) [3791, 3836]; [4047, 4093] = 2.50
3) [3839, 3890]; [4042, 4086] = 2.24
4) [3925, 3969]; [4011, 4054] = 2.22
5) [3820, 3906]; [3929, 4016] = 1.59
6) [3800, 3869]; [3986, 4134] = 2.51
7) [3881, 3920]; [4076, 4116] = 1.78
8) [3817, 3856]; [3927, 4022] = 2.01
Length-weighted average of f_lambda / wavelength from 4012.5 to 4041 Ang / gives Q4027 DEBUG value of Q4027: 21.7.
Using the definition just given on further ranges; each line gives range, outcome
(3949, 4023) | 16.5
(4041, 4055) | 20.6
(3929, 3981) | 10.6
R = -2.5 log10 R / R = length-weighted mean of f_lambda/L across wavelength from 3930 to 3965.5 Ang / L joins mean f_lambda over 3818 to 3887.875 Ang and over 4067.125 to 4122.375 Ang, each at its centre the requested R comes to 0.25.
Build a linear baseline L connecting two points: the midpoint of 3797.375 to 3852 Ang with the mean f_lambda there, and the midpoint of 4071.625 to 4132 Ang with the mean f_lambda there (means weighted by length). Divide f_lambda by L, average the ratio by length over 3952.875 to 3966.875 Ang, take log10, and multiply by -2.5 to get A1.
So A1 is 0.365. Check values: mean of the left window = 8.83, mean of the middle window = 10.4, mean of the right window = 20.5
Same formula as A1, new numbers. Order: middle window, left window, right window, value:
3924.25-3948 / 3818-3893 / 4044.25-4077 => 0.37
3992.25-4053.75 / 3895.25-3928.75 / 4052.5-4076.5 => -0.22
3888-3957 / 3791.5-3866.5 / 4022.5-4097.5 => 0.13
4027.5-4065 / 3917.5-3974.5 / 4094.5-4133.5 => -0.22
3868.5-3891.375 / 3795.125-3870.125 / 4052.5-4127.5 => 0.17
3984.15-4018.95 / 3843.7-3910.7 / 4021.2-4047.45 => -0.10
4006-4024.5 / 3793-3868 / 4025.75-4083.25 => -0.24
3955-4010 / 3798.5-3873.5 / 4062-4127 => 0.03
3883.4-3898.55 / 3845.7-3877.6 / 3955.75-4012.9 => -0.10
